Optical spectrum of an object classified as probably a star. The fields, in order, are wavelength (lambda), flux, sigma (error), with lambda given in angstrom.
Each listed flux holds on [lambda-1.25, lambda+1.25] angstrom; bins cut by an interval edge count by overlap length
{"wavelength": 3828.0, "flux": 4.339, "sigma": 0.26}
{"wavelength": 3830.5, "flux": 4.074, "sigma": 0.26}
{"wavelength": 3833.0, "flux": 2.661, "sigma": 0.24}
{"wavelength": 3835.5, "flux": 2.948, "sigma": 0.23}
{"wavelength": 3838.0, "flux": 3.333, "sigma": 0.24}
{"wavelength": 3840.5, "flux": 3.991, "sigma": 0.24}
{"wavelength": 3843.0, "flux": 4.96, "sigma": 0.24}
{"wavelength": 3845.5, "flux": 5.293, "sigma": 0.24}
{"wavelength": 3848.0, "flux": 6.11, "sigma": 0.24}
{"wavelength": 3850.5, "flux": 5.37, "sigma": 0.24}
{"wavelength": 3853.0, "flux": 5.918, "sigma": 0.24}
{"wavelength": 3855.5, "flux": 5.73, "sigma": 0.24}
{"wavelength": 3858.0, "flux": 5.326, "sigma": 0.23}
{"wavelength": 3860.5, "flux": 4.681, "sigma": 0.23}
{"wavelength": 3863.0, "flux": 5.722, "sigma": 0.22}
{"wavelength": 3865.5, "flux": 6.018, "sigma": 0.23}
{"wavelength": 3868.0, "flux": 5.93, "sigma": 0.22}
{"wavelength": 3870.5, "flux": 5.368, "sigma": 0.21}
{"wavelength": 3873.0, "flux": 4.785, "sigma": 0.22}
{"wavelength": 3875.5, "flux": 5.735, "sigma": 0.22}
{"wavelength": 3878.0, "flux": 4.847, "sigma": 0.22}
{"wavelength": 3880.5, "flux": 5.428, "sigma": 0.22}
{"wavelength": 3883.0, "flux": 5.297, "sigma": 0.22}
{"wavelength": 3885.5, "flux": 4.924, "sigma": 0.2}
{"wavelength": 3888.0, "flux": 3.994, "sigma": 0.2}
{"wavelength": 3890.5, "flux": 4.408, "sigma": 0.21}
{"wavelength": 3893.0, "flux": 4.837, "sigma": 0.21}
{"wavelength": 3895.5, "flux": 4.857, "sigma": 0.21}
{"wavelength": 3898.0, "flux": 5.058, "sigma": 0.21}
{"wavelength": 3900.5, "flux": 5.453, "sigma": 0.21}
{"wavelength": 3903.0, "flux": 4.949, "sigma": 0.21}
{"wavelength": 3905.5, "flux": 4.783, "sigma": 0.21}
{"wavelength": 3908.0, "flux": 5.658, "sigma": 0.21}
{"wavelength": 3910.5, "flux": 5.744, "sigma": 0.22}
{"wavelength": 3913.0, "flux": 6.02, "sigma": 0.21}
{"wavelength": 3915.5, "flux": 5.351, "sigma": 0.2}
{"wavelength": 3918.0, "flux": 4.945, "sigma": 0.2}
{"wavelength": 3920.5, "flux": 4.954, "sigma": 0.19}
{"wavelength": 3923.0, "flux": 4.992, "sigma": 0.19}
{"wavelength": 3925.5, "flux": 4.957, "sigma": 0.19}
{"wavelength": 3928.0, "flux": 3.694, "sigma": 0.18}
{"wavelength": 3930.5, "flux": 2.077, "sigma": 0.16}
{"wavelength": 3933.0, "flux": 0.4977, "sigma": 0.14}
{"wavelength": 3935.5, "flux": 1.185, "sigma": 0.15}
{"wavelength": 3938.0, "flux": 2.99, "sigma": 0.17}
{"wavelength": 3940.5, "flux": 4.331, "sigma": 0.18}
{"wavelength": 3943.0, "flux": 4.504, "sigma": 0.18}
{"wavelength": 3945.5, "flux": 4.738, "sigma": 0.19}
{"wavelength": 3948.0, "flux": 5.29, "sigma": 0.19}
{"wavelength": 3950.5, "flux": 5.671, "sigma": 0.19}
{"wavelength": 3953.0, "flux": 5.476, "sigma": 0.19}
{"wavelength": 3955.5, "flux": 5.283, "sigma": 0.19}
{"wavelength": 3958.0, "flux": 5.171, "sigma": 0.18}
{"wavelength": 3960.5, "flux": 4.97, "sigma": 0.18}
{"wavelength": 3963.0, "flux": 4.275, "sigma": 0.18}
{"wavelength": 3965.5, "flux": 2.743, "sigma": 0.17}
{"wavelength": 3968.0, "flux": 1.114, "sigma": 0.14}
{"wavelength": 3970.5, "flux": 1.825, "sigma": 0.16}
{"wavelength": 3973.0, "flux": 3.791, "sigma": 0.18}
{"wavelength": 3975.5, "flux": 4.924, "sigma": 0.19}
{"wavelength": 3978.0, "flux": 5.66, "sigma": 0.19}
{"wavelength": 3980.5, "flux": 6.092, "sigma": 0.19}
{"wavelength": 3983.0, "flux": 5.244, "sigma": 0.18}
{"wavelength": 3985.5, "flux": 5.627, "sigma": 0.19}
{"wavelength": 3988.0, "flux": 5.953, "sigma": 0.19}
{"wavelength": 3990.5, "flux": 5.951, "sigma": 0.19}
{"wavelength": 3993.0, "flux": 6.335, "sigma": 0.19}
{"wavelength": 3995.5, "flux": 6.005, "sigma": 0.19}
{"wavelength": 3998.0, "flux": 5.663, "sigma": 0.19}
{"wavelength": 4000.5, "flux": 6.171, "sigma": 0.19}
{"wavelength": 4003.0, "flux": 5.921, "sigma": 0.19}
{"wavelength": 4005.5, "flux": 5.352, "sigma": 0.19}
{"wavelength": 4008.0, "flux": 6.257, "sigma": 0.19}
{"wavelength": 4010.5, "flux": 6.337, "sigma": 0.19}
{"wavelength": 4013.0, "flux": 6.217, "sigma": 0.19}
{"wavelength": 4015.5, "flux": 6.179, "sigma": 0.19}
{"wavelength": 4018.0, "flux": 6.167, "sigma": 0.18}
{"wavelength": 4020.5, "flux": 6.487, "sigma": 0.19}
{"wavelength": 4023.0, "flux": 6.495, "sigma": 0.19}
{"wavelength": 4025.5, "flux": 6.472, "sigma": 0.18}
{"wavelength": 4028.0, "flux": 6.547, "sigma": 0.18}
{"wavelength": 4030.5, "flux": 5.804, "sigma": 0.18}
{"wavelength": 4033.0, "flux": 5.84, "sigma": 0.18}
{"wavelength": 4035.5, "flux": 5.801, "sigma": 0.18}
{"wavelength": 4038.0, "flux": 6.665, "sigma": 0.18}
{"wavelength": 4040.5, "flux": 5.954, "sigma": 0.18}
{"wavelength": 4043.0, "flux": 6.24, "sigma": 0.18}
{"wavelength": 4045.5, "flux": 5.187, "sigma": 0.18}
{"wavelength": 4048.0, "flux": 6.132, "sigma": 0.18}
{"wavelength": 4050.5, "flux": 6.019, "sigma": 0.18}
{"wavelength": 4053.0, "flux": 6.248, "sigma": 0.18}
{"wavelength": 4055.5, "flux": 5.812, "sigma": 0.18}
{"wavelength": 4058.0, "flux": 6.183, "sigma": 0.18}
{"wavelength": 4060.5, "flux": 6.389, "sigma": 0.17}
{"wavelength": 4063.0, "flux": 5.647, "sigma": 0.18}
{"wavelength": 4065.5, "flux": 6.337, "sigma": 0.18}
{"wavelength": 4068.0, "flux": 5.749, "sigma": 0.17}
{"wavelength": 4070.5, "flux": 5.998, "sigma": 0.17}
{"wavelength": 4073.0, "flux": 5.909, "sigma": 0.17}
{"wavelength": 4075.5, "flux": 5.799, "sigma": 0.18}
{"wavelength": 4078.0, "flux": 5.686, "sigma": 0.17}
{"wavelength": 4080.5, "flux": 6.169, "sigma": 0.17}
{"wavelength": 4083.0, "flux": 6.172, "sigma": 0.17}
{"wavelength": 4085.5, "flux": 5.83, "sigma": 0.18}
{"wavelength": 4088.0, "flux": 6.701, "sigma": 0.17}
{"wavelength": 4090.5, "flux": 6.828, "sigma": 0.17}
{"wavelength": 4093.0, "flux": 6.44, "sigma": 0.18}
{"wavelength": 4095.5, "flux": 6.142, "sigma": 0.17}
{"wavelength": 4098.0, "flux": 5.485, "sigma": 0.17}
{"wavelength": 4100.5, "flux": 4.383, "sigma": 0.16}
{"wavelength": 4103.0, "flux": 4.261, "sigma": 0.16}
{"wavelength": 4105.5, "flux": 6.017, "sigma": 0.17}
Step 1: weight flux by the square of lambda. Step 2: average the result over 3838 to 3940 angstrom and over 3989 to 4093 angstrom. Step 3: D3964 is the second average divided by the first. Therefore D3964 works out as 1.4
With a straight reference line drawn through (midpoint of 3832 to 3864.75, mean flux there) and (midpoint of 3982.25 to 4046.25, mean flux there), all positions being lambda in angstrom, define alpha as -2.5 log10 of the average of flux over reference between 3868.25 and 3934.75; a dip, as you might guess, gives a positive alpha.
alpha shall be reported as 0.10 mag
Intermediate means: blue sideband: 4.81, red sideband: 6.05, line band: 4.75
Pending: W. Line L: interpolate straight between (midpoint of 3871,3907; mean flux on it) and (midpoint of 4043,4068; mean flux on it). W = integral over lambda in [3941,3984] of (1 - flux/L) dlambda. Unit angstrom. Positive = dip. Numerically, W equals 7.2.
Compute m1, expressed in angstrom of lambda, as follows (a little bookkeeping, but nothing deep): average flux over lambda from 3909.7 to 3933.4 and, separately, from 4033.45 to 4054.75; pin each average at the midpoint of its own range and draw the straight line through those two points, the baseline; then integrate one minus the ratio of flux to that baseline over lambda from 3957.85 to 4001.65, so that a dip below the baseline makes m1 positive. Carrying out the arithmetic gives 3.0 angstrom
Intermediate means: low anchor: 4.43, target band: 4.85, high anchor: 6.02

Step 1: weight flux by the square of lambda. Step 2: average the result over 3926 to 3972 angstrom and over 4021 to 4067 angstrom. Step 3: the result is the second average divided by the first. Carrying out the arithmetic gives 1.74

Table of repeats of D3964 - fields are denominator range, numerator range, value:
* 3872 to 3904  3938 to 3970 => 0.90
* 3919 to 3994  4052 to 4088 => 1.47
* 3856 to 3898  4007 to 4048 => 1.29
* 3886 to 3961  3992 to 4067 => 1.41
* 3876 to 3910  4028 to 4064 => 1.30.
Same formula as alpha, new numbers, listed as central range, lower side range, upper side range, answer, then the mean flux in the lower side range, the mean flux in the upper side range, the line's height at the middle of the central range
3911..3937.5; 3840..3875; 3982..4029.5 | 0.41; 5.41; 6.08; 5.71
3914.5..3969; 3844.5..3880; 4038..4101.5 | 0.36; 5.49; 6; 5.68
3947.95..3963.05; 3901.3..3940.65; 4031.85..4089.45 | -0.13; 4.21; 6.02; 4.66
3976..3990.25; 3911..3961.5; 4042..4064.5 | -0.14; 4.37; 5.99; 5.02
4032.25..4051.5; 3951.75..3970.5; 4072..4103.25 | -0.15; 3.99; 5.88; 5.2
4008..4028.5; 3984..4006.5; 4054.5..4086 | -0.08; 5.89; 5.98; 5.91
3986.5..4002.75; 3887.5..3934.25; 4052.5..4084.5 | -0.13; 4.6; 6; 5.34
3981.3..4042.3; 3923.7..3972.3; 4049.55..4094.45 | -0.22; 3.74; 6.11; 4.96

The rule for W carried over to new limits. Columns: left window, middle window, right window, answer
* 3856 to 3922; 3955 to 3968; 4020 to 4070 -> 3.5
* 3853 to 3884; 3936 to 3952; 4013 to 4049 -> 3.7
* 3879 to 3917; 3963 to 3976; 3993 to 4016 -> 6.4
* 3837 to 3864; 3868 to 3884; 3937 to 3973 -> -1.3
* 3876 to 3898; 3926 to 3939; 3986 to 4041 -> 7.5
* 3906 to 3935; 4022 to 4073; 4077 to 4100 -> -3.5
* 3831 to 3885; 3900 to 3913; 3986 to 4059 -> -0.1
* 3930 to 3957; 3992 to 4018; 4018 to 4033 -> -1.6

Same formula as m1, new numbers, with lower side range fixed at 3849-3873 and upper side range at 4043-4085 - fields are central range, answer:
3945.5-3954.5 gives 0.6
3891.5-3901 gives 1.0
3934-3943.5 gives 4.4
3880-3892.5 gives 1.8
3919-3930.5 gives 2.6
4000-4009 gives -0.1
